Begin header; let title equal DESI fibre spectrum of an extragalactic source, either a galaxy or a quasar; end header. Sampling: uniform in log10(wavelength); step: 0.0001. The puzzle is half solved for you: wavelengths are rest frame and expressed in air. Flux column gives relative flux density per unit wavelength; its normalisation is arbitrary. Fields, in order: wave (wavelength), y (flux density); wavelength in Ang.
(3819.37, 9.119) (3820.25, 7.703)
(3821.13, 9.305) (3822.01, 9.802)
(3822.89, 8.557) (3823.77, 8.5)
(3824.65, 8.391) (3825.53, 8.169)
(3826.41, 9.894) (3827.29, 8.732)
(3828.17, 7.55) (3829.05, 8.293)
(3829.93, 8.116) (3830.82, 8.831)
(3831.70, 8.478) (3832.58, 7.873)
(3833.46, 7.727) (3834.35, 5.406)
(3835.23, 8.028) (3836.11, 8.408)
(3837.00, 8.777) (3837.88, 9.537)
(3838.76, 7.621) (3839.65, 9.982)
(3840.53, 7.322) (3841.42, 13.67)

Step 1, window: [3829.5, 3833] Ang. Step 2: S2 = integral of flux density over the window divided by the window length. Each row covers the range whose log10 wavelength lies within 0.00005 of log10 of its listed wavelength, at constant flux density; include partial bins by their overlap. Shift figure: 8.32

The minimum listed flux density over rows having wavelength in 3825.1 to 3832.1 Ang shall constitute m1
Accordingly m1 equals 7.55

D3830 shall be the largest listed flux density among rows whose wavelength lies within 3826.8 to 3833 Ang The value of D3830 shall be 8.831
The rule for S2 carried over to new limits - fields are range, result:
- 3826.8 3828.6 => 8.21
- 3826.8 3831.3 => 8.32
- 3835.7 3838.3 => 8.9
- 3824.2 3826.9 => 8.83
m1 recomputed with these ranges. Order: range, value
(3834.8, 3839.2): 7.621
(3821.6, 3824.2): 8.5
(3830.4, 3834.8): 5.406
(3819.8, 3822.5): 7.703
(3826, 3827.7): 8.732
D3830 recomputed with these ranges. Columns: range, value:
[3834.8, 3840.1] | 9.982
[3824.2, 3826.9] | 9.894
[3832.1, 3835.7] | 8.028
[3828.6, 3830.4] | 8.293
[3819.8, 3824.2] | 9.802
